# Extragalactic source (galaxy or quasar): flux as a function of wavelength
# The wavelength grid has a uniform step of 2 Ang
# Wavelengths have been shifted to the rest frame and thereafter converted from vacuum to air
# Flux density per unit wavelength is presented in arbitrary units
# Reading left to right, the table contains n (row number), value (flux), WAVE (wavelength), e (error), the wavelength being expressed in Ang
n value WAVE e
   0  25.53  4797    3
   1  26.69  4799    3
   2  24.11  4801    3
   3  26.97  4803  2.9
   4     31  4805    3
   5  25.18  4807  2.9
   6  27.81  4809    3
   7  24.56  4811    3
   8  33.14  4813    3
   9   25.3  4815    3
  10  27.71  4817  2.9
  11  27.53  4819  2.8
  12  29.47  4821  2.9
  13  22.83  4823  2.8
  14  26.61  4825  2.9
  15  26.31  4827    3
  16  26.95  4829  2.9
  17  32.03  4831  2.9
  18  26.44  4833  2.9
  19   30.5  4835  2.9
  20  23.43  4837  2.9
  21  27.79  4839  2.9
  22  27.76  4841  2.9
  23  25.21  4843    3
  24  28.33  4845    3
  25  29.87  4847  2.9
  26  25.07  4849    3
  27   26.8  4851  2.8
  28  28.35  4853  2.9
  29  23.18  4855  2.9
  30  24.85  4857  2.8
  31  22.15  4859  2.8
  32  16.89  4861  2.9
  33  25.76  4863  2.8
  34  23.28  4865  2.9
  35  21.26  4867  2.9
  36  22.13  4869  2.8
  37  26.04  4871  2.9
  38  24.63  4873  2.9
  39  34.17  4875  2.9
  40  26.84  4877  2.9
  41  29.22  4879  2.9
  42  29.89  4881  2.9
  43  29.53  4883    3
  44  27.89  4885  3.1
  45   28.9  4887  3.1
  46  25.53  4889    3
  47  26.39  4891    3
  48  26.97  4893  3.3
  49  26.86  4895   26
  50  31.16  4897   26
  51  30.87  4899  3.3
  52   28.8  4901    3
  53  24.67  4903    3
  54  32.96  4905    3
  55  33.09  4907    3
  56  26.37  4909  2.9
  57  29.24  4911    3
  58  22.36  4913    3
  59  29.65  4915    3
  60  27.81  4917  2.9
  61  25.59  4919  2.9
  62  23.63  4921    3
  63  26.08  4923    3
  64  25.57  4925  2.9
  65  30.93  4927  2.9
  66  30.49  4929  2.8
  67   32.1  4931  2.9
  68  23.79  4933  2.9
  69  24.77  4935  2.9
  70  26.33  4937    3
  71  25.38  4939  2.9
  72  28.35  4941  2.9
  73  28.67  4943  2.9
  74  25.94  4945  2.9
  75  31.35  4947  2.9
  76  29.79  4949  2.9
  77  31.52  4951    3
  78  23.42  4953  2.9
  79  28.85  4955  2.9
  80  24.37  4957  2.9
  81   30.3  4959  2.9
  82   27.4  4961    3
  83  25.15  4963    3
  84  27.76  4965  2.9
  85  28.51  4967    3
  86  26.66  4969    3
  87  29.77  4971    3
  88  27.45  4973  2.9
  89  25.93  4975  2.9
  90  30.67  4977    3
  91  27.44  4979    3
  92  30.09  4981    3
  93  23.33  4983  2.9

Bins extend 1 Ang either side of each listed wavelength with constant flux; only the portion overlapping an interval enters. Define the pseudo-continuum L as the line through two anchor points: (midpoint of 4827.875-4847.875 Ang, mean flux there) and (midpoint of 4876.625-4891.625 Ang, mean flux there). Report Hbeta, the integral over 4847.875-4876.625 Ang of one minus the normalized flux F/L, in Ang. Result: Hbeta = 3.4 Ang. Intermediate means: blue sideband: 27.8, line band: 24.7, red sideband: 28.1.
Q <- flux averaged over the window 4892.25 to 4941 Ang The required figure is 27.7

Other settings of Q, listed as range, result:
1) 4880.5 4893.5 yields 27.8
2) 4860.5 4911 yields 27.3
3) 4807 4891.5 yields 26.6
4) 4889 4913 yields 28.4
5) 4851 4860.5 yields 24.5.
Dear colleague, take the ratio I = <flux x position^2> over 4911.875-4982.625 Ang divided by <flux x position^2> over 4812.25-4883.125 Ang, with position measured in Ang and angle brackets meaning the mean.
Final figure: 1.08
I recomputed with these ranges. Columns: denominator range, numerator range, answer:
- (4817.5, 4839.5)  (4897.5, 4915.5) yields 1.09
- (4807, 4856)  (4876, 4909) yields 1.08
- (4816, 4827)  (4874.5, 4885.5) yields 1.13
